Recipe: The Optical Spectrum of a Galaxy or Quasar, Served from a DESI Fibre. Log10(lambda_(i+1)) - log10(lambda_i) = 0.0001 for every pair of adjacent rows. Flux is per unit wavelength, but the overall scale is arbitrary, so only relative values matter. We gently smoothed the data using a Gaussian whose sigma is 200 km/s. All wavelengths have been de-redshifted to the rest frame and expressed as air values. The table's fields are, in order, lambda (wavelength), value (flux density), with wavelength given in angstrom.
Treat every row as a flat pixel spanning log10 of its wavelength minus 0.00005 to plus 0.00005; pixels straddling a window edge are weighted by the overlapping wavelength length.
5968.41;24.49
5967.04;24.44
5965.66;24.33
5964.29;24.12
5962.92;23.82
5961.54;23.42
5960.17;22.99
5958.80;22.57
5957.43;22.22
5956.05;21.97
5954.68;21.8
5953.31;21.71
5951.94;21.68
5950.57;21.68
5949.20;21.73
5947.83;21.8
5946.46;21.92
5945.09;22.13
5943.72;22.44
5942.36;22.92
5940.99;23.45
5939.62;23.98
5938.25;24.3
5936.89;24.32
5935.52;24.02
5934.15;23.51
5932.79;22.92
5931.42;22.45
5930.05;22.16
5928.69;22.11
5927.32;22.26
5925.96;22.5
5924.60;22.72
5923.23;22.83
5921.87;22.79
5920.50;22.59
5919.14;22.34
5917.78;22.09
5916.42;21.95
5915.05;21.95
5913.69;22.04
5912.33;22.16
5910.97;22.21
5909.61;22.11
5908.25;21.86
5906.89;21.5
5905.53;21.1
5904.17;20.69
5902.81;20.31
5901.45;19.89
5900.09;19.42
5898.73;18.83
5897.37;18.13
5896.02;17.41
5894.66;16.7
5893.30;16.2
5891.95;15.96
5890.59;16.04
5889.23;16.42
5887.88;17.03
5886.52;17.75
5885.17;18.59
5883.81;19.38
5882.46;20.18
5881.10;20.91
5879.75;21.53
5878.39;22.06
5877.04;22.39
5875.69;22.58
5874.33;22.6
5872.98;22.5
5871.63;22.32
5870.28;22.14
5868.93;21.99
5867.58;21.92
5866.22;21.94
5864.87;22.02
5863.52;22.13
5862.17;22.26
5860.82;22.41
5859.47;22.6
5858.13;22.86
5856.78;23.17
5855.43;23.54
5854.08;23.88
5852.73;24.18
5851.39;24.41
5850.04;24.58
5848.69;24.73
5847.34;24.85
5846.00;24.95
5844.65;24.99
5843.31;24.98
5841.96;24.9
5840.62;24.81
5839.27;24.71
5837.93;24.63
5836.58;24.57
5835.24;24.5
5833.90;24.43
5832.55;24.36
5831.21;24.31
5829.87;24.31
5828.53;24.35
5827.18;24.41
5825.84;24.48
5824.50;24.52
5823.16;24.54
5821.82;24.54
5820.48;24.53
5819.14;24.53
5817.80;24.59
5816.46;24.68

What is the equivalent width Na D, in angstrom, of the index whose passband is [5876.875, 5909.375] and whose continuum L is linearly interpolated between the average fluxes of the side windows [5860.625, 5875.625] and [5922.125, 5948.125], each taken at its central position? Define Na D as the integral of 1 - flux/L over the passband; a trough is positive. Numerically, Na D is 4.77 angstrom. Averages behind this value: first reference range 22.2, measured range 19.2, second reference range 22.9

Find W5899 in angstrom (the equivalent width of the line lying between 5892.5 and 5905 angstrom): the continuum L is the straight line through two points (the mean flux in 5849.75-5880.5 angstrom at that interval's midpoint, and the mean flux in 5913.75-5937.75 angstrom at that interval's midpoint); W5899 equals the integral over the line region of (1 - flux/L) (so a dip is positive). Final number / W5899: 2.2 angstrom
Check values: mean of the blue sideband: 22.7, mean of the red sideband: 22.7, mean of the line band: 18.6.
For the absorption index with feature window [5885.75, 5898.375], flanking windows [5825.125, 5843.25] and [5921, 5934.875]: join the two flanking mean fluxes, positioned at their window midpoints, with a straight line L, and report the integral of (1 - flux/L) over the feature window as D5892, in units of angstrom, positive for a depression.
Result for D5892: 3.5 angstrom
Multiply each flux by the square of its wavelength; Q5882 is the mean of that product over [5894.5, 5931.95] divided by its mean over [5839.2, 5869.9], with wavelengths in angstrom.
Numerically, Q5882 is 0.9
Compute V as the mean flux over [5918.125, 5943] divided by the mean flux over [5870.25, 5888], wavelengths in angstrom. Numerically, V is 1.1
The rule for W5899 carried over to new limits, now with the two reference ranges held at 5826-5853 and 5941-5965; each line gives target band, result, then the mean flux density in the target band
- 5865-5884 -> 1.7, 21.8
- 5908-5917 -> 0.5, 22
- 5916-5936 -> 0.3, 22.6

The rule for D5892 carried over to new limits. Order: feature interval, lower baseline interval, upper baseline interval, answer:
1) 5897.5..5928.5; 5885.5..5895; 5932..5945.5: -2.8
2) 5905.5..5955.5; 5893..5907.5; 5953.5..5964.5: -3.5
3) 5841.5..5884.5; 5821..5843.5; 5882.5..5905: -3.1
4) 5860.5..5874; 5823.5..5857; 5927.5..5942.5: 1.1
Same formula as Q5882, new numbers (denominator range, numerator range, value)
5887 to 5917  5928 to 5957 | 1.17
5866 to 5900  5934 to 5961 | 1.18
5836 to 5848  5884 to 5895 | 0.69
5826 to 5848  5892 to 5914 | 0.83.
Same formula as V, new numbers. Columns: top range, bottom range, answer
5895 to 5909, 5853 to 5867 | 0.87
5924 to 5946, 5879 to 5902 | 1.26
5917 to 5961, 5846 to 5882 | 0.99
